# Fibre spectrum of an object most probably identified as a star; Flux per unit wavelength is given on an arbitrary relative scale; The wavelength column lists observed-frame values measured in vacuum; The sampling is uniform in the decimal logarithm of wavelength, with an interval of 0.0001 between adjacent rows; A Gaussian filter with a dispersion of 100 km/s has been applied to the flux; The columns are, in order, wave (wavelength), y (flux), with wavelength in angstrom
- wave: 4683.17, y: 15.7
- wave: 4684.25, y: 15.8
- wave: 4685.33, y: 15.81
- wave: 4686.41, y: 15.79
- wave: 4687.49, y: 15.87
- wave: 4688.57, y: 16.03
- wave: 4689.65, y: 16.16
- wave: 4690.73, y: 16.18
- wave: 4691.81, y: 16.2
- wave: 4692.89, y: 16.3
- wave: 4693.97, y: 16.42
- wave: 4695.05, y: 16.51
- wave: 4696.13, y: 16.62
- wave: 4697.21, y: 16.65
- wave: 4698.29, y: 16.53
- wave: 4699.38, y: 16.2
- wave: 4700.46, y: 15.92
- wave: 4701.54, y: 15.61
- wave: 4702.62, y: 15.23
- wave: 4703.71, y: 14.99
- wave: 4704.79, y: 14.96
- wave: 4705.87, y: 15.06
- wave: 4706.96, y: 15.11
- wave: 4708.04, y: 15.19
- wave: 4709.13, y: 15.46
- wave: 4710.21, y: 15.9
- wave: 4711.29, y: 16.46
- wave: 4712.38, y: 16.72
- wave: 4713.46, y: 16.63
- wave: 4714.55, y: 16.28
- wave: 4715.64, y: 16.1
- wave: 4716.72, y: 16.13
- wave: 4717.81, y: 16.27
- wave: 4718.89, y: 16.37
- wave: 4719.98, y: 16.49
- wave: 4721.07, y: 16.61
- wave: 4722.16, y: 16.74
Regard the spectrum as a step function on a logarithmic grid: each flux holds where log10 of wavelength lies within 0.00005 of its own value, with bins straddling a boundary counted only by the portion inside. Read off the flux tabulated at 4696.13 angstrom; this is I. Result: 16.62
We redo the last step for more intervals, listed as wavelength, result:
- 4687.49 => 15.87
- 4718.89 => 16.37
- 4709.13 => 15.46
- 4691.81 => 16.2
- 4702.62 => 15.23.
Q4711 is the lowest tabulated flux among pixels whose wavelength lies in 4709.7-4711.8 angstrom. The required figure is 15.9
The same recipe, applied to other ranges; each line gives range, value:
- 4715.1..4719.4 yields 16.1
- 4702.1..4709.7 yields 14.96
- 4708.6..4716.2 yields 15.46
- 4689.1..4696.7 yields 16.16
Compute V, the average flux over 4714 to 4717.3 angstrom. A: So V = 16.1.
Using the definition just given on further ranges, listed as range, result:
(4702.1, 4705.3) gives 15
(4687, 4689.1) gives 15.9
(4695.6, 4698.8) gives 16.6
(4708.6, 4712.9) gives 16.1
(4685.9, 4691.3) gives 16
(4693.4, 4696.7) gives 16.5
